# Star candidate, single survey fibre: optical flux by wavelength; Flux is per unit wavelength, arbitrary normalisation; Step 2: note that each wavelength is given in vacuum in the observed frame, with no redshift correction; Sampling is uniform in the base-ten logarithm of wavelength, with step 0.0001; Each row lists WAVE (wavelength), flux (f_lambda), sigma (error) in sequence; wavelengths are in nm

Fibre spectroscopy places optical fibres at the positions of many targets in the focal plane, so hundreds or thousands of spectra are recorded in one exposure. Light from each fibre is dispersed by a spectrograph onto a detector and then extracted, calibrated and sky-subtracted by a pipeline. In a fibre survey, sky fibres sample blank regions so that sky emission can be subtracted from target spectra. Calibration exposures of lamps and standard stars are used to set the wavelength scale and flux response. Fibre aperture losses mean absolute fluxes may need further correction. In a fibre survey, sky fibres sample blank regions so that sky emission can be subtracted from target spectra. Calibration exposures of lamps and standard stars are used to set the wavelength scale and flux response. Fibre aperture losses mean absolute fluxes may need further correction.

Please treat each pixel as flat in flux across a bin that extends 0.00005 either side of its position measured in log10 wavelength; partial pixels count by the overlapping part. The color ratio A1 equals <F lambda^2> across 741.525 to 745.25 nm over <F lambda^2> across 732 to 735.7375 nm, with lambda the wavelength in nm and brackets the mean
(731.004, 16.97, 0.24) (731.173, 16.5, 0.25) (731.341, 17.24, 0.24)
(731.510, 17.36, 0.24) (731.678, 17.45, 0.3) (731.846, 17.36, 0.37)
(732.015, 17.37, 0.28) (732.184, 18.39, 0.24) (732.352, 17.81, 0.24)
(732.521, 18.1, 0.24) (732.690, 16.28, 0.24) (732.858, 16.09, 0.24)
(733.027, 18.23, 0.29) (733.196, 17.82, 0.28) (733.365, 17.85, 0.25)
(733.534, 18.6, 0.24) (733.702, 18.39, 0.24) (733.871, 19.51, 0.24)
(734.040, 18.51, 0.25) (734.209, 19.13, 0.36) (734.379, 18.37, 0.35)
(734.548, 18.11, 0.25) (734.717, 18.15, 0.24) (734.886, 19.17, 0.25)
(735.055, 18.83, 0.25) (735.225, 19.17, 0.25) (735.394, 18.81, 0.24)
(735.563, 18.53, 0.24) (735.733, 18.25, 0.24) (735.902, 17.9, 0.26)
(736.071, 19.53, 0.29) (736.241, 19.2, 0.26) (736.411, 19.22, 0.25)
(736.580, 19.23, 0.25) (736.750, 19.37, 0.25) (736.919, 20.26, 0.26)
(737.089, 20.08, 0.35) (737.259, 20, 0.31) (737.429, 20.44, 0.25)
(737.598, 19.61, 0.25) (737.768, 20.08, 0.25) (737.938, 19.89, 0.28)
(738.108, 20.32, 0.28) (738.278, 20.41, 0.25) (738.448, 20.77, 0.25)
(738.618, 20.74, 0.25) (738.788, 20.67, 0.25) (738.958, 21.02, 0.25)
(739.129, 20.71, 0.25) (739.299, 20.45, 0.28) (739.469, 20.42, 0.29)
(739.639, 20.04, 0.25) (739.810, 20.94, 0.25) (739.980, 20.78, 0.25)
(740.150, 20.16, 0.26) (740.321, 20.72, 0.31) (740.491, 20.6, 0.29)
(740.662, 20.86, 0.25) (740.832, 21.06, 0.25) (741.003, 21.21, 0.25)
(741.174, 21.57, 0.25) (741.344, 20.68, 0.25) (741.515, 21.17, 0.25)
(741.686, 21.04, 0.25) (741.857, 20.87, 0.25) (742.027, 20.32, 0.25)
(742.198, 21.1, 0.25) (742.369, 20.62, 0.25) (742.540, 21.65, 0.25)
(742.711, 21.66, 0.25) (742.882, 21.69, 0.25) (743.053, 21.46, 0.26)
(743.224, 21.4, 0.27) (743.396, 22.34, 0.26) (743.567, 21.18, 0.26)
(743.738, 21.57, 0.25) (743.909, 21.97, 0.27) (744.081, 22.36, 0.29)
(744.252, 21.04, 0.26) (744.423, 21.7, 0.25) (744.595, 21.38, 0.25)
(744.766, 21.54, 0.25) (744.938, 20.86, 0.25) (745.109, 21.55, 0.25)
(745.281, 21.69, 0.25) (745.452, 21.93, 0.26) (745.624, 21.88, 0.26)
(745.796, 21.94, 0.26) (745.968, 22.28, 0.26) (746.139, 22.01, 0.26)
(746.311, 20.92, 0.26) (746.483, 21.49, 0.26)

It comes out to 1.20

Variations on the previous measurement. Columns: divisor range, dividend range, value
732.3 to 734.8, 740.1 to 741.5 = 1.18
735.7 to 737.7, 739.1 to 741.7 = 1.08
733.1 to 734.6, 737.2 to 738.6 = 1.11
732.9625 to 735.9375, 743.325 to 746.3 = 1.20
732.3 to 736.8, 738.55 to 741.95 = 1.14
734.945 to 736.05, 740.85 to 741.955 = 1.15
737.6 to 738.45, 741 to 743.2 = 1.06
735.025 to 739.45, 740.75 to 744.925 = 1.10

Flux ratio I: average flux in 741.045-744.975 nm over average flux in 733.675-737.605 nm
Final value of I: 1.1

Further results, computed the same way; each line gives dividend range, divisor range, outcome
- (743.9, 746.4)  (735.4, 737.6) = 1.12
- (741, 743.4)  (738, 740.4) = 1.03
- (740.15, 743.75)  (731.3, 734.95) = 1.18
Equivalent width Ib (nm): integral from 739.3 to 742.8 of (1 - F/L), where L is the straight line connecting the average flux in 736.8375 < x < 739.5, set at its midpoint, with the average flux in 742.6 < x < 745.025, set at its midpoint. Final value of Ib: 0.02 nm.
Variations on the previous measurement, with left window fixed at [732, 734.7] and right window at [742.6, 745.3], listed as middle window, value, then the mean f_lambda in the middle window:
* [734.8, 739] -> -0.088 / 19.6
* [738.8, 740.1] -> -0.034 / 20.6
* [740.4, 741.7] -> -0.025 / 21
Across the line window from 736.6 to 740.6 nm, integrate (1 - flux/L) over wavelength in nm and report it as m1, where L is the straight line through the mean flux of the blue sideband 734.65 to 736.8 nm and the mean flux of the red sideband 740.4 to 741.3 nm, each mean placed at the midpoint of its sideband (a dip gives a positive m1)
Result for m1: -0.05 nm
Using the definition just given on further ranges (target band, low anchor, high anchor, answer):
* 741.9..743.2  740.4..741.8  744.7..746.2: 0.003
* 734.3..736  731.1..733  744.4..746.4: -0.021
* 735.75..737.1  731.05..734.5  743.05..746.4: -0.019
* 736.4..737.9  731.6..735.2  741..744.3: -0.033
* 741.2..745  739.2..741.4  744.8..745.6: -0.028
